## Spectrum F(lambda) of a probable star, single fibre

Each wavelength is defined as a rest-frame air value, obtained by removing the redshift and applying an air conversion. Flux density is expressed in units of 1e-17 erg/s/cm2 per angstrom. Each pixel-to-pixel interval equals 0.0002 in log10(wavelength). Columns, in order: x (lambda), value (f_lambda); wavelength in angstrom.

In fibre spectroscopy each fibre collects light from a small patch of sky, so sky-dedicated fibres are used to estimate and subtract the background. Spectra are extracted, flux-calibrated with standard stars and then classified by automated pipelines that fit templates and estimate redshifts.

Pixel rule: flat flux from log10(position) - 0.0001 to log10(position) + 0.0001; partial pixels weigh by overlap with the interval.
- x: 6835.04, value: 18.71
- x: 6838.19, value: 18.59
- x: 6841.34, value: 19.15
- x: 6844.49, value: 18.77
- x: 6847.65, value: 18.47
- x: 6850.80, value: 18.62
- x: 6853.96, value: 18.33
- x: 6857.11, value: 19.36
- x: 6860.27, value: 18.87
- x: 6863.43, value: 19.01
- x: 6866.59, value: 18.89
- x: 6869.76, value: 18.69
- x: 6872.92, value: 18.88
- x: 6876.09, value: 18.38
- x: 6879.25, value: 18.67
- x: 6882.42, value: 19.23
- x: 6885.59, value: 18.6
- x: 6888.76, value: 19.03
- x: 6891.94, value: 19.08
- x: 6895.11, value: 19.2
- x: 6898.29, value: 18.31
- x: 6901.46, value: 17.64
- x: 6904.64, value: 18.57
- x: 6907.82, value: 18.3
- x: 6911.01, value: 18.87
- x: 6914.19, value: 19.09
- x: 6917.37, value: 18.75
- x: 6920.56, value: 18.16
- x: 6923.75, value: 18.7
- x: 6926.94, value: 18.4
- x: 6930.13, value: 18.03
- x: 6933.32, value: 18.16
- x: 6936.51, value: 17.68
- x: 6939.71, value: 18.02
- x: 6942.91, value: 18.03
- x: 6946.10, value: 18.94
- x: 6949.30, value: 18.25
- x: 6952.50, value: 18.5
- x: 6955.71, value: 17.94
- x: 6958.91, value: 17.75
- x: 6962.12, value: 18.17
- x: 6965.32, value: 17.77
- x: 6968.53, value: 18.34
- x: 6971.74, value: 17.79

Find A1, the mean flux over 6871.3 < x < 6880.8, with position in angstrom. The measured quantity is 18.7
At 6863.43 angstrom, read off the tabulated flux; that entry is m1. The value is 19.01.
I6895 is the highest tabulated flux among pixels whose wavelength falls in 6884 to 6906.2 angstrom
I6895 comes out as 19.2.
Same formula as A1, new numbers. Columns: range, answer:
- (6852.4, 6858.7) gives 18.9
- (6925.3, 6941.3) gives 18.1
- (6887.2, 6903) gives 18.7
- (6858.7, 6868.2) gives 18.9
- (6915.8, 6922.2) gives 18.4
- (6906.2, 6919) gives 18.7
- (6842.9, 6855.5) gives 18.5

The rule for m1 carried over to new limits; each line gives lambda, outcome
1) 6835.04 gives 18.71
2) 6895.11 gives 19.2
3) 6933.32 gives 18.16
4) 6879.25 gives 18.67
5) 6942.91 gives 18.03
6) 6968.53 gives 18.34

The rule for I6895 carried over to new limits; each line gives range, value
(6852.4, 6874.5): 19.36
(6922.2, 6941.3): 18.7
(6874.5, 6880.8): 18.67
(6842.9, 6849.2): 18.77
